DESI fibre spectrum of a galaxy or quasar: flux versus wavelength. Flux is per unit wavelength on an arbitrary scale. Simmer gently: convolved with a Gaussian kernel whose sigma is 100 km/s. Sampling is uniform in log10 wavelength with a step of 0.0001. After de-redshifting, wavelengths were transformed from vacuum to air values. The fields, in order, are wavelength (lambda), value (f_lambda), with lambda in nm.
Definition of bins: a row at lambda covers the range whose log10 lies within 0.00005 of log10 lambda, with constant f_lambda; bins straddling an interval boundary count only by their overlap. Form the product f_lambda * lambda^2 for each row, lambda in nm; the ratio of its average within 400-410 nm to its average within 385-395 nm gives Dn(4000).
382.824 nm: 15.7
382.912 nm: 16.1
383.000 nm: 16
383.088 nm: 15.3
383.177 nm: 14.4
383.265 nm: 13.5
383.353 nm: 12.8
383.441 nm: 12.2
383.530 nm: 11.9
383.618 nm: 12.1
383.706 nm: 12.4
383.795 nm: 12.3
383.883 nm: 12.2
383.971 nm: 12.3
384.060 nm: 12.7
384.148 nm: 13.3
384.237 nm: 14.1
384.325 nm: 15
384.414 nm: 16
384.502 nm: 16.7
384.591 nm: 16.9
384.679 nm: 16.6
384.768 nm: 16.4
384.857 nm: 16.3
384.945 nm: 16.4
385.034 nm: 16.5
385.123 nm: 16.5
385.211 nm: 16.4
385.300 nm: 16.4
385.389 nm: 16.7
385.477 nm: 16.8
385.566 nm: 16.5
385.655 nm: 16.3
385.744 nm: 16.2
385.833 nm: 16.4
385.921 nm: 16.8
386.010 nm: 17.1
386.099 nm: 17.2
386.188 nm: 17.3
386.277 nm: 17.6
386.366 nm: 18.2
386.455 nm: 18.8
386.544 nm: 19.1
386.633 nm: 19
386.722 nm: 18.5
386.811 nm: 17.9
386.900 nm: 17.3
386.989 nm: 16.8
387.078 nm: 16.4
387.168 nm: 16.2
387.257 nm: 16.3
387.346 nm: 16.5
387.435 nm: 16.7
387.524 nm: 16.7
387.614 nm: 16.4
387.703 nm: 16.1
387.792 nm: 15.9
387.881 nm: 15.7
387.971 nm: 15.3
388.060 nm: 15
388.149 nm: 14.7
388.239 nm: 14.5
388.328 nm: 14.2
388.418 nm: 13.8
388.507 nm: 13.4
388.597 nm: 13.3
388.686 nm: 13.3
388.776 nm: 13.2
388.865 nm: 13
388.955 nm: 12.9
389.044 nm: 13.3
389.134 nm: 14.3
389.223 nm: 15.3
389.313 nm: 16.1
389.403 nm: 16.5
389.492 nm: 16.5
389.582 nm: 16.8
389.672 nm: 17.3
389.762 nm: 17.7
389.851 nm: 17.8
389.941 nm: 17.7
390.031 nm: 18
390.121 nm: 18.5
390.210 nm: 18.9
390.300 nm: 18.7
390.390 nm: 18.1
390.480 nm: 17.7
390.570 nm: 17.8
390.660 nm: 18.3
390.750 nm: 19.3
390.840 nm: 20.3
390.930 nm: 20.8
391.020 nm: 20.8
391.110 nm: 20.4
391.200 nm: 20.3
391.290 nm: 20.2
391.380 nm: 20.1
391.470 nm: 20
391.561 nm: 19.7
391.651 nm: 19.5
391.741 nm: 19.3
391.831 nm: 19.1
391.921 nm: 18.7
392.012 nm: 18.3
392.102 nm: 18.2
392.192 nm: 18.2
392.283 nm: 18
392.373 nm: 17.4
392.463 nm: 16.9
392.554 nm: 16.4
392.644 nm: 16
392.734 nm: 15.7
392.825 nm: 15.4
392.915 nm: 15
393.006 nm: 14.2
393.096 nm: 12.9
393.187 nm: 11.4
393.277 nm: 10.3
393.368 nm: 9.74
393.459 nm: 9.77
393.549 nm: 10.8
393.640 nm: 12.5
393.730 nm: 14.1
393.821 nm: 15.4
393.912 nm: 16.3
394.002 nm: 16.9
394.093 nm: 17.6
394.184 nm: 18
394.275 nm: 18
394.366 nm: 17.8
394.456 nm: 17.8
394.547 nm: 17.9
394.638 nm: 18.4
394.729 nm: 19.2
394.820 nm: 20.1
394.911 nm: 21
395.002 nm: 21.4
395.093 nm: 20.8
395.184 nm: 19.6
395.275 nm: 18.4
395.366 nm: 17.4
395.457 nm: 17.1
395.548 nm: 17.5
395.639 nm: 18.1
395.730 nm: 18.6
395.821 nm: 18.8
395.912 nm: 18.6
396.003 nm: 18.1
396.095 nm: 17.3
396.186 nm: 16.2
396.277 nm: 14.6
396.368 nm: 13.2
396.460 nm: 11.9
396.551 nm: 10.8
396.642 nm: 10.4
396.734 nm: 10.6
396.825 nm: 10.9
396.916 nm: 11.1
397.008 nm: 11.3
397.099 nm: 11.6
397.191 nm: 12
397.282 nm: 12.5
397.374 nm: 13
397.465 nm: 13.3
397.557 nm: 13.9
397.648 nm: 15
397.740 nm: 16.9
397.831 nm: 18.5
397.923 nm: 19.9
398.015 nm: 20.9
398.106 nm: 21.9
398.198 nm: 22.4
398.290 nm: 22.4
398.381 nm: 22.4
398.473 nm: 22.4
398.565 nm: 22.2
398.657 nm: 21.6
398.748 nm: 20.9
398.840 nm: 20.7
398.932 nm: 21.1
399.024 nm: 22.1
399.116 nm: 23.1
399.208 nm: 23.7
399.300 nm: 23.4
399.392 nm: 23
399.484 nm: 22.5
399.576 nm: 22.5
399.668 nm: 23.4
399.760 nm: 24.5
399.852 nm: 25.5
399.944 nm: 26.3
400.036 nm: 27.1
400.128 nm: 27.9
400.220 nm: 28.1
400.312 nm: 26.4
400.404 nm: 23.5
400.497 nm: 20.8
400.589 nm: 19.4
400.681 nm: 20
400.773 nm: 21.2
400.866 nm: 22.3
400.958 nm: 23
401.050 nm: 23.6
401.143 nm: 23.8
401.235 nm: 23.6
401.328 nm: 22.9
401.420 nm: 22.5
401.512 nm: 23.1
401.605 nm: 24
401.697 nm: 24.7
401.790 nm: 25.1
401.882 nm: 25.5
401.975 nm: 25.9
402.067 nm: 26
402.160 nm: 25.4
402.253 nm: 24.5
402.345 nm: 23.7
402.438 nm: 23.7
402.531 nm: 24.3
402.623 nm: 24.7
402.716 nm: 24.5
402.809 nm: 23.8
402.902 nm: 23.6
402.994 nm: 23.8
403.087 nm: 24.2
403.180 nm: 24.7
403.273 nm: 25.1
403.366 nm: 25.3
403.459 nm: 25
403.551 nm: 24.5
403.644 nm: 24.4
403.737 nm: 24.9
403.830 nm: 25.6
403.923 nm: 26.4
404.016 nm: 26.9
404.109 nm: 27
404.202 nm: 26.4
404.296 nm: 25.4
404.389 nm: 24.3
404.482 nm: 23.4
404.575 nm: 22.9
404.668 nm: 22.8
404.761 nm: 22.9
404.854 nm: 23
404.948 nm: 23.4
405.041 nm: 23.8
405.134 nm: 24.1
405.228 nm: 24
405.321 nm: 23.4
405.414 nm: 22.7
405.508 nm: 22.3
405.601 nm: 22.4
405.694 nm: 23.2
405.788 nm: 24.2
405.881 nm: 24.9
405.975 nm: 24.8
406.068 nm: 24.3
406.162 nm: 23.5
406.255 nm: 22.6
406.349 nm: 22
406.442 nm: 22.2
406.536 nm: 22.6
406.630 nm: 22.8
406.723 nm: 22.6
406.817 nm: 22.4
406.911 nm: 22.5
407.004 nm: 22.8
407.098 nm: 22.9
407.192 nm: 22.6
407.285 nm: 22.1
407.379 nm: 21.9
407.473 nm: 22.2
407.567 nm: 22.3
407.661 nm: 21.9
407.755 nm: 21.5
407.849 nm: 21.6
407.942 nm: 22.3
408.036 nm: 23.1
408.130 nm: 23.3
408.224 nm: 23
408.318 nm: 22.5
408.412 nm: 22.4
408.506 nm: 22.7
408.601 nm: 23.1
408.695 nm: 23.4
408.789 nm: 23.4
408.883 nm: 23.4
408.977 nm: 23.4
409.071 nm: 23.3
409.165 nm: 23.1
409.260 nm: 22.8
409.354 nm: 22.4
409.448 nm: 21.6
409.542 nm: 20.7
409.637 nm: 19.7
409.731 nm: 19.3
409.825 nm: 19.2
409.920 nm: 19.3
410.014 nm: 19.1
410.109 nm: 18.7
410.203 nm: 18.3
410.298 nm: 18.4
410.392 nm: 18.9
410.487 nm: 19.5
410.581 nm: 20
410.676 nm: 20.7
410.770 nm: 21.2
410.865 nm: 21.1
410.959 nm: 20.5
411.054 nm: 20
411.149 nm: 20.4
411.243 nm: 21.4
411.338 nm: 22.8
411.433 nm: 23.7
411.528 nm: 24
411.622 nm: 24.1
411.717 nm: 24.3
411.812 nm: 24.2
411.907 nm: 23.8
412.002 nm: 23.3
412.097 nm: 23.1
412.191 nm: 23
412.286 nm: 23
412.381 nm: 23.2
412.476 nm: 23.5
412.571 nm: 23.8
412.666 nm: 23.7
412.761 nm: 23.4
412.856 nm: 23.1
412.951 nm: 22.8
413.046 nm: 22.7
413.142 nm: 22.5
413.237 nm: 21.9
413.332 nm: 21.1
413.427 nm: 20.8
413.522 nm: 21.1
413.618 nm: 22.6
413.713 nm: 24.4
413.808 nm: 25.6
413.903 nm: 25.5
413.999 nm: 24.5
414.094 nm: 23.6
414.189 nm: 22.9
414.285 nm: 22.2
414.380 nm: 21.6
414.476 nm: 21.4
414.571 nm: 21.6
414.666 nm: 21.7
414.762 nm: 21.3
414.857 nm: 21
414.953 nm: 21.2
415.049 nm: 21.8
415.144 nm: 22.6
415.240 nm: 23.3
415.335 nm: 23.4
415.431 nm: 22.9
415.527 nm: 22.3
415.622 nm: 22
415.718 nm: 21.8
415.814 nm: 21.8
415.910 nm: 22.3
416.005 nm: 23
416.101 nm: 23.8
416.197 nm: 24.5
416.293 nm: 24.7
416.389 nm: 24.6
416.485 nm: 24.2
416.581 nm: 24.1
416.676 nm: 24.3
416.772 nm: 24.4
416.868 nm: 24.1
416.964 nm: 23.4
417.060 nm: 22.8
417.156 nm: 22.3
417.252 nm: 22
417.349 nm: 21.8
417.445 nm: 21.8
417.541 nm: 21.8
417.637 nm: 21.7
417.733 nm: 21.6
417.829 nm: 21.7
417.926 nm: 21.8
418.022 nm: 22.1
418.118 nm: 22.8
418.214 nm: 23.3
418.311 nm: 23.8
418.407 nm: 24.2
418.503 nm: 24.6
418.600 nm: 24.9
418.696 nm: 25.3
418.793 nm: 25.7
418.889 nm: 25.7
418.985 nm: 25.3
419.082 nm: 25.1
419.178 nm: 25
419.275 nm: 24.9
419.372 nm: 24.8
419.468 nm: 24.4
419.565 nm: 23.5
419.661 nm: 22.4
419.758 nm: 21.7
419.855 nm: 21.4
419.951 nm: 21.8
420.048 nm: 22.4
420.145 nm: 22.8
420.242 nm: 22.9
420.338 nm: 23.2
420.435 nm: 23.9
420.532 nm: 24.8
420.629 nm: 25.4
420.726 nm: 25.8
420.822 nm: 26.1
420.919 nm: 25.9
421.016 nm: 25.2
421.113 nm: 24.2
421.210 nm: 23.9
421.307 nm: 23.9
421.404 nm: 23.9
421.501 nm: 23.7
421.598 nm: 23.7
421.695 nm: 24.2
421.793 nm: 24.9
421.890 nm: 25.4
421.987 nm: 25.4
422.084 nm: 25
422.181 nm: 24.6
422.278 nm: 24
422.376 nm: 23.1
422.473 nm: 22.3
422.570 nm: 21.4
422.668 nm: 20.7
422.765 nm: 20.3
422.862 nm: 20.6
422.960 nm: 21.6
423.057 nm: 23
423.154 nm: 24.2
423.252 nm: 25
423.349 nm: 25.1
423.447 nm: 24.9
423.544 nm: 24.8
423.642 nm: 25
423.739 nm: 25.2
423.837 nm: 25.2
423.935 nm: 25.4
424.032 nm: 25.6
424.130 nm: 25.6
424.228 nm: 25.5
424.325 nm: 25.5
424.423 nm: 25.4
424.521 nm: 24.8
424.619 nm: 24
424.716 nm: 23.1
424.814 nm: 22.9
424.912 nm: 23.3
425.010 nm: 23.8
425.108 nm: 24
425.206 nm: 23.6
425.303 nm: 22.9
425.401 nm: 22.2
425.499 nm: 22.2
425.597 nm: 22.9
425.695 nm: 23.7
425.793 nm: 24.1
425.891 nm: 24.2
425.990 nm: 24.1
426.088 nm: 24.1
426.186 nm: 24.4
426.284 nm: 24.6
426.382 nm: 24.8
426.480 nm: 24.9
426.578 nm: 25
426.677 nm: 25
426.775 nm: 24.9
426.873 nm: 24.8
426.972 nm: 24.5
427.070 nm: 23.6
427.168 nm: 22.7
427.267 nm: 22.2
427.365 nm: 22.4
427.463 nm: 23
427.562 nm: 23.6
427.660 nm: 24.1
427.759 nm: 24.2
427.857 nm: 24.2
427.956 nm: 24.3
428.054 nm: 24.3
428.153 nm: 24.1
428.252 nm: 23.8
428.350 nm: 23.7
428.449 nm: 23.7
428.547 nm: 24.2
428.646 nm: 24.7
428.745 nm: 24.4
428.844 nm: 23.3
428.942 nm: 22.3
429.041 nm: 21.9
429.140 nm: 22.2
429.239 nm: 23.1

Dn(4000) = 1.5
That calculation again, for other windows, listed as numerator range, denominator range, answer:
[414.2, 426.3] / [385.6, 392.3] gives 1.60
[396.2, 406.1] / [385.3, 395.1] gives 1.38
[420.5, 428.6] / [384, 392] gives 1.71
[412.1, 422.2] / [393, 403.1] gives 1.31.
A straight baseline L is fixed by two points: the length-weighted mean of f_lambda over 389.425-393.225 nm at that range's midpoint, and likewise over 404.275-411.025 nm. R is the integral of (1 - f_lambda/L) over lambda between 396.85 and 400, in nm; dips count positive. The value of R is 0.03 nm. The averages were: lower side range 17.9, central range 19.6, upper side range 22.2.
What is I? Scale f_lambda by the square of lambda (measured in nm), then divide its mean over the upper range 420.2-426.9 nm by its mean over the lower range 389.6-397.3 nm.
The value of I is 1.7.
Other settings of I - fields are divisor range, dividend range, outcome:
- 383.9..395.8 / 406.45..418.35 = 1.50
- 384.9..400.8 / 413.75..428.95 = 1.54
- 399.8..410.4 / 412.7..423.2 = 1.06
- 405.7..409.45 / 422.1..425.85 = 1.13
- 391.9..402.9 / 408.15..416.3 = 1.24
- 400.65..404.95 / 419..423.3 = 1.07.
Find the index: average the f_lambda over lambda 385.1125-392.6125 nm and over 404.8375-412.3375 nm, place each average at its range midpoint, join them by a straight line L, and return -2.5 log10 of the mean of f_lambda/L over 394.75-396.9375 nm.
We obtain 0.15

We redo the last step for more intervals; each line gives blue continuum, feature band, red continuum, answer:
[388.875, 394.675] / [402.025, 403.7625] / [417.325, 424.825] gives -0.25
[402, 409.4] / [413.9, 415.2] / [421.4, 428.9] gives 0.07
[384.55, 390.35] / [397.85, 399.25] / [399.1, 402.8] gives 0.04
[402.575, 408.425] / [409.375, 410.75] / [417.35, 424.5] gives 0.20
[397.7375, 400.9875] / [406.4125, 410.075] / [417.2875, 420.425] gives 0.04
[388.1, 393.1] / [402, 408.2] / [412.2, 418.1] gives -0.16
